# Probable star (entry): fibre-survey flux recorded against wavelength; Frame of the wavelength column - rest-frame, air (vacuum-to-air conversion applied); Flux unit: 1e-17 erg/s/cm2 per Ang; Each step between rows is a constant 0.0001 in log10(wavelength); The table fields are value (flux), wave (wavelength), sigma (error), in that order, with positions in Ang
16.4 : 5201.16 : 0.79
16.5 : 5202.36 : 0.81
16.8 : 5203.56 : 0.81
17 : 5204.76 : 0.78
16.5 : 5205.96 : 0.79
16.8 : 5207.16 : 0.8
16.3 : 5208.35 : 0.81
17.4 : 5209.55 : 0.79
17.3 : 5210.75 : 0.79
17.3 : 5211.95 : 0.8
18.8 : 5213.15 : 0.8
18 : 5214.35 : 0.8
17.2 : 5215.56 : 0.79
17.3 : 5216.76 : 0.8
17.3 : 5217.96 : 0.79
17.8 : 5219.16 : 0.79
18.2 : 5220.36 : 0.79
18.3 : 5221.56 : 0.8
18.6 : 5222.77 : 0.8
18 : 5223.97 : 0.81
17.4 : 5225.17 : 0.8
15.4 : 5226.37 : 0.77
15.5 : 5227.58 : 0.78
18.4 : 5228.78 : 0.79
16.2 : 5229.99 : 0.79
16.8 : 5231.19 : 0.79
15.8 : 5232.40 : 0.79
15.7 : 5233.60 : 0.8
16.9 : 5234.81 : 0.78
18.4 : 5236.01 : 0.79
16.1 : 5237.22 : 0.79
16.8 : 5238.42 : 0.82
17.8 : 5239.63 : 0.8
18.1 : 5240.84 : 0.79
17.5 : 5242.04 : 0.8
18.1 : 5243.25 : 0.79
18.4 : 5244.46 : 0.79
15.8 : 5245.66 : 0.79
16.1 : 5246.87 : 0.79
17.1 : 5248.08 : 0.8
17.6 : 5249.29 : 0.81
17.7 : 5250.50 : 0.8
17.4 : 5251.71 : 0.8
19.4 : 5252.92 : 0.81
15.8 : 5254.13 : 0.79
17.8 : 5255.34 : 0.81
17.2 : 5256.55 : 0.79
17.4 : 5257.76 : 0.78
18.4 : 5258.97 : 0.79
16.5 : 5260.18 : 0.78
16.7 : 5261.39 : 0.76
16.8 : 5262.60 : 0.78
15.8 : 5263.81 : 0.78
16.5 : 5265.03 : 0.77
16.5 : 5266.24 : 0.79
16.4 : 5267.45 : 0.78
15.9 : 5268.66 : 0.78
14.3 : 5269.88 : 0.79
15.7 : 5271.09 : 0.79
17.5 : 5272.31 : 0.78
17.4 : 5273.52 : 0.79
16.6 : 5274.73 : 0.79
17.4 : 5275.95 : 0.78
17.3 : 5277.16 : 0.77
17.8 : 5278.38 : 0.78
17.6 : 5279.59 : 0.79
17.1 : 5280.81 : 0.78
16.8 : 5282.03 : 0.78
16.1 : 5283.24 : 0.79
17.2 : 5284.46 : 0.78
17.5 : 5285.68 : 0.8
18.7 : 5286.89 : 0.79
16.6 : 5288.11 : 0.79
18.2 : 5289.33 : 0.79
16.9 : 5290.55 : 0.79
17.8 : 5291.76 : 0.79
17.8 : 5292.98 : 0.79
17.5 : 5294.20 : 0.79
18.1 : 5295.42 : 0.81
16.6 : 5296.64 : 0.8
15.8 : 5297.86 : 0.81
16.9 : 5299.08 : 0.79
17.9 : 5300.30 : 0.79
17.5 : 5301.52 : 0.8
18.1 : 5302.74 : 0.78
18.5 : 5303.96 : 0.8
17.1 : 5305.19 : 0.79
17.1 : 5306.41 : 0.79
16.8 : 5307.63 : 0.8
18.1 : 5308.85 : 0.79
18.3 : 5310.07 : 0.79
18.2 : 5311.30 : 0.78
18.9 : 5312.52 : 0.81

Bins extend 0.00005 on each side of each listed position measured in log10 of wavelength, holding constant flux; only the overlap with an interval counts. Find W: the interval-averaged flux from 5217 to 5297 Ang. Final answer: 17.1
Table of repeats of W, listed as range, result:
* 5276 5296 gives 17.4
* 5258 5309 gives 17.1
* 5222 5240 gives 16.9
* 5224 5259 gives 17.1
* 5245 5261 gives 17.2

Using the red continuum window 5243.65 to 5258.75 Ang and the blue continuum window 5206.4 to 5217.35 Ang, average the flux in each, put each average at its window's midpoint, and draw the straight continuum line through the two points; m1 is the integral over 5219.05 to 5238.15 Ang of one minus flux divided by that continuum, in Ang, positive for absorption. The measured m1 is 0.3 Ang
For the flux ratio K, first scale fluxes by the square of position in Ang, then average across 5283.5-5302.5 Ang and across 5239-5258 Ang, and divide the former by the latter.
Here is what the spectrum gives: 1.0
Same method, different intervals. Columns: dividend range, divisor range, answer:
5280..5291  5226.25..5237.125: 1.06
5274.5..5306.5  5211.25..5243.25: 1.03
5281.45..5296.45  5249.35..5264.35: 1.02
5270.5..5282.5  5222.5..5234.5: 1.04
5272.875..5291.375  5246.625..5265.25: 1.02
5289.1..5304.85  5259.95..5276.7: 1.07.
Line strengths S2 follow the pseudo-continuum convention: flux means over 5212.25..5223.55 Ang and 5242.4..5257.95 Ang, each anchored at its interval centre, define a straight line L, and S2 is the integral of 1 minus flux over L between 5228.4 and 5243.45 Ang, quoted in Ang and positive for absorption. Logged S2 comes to 0.5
